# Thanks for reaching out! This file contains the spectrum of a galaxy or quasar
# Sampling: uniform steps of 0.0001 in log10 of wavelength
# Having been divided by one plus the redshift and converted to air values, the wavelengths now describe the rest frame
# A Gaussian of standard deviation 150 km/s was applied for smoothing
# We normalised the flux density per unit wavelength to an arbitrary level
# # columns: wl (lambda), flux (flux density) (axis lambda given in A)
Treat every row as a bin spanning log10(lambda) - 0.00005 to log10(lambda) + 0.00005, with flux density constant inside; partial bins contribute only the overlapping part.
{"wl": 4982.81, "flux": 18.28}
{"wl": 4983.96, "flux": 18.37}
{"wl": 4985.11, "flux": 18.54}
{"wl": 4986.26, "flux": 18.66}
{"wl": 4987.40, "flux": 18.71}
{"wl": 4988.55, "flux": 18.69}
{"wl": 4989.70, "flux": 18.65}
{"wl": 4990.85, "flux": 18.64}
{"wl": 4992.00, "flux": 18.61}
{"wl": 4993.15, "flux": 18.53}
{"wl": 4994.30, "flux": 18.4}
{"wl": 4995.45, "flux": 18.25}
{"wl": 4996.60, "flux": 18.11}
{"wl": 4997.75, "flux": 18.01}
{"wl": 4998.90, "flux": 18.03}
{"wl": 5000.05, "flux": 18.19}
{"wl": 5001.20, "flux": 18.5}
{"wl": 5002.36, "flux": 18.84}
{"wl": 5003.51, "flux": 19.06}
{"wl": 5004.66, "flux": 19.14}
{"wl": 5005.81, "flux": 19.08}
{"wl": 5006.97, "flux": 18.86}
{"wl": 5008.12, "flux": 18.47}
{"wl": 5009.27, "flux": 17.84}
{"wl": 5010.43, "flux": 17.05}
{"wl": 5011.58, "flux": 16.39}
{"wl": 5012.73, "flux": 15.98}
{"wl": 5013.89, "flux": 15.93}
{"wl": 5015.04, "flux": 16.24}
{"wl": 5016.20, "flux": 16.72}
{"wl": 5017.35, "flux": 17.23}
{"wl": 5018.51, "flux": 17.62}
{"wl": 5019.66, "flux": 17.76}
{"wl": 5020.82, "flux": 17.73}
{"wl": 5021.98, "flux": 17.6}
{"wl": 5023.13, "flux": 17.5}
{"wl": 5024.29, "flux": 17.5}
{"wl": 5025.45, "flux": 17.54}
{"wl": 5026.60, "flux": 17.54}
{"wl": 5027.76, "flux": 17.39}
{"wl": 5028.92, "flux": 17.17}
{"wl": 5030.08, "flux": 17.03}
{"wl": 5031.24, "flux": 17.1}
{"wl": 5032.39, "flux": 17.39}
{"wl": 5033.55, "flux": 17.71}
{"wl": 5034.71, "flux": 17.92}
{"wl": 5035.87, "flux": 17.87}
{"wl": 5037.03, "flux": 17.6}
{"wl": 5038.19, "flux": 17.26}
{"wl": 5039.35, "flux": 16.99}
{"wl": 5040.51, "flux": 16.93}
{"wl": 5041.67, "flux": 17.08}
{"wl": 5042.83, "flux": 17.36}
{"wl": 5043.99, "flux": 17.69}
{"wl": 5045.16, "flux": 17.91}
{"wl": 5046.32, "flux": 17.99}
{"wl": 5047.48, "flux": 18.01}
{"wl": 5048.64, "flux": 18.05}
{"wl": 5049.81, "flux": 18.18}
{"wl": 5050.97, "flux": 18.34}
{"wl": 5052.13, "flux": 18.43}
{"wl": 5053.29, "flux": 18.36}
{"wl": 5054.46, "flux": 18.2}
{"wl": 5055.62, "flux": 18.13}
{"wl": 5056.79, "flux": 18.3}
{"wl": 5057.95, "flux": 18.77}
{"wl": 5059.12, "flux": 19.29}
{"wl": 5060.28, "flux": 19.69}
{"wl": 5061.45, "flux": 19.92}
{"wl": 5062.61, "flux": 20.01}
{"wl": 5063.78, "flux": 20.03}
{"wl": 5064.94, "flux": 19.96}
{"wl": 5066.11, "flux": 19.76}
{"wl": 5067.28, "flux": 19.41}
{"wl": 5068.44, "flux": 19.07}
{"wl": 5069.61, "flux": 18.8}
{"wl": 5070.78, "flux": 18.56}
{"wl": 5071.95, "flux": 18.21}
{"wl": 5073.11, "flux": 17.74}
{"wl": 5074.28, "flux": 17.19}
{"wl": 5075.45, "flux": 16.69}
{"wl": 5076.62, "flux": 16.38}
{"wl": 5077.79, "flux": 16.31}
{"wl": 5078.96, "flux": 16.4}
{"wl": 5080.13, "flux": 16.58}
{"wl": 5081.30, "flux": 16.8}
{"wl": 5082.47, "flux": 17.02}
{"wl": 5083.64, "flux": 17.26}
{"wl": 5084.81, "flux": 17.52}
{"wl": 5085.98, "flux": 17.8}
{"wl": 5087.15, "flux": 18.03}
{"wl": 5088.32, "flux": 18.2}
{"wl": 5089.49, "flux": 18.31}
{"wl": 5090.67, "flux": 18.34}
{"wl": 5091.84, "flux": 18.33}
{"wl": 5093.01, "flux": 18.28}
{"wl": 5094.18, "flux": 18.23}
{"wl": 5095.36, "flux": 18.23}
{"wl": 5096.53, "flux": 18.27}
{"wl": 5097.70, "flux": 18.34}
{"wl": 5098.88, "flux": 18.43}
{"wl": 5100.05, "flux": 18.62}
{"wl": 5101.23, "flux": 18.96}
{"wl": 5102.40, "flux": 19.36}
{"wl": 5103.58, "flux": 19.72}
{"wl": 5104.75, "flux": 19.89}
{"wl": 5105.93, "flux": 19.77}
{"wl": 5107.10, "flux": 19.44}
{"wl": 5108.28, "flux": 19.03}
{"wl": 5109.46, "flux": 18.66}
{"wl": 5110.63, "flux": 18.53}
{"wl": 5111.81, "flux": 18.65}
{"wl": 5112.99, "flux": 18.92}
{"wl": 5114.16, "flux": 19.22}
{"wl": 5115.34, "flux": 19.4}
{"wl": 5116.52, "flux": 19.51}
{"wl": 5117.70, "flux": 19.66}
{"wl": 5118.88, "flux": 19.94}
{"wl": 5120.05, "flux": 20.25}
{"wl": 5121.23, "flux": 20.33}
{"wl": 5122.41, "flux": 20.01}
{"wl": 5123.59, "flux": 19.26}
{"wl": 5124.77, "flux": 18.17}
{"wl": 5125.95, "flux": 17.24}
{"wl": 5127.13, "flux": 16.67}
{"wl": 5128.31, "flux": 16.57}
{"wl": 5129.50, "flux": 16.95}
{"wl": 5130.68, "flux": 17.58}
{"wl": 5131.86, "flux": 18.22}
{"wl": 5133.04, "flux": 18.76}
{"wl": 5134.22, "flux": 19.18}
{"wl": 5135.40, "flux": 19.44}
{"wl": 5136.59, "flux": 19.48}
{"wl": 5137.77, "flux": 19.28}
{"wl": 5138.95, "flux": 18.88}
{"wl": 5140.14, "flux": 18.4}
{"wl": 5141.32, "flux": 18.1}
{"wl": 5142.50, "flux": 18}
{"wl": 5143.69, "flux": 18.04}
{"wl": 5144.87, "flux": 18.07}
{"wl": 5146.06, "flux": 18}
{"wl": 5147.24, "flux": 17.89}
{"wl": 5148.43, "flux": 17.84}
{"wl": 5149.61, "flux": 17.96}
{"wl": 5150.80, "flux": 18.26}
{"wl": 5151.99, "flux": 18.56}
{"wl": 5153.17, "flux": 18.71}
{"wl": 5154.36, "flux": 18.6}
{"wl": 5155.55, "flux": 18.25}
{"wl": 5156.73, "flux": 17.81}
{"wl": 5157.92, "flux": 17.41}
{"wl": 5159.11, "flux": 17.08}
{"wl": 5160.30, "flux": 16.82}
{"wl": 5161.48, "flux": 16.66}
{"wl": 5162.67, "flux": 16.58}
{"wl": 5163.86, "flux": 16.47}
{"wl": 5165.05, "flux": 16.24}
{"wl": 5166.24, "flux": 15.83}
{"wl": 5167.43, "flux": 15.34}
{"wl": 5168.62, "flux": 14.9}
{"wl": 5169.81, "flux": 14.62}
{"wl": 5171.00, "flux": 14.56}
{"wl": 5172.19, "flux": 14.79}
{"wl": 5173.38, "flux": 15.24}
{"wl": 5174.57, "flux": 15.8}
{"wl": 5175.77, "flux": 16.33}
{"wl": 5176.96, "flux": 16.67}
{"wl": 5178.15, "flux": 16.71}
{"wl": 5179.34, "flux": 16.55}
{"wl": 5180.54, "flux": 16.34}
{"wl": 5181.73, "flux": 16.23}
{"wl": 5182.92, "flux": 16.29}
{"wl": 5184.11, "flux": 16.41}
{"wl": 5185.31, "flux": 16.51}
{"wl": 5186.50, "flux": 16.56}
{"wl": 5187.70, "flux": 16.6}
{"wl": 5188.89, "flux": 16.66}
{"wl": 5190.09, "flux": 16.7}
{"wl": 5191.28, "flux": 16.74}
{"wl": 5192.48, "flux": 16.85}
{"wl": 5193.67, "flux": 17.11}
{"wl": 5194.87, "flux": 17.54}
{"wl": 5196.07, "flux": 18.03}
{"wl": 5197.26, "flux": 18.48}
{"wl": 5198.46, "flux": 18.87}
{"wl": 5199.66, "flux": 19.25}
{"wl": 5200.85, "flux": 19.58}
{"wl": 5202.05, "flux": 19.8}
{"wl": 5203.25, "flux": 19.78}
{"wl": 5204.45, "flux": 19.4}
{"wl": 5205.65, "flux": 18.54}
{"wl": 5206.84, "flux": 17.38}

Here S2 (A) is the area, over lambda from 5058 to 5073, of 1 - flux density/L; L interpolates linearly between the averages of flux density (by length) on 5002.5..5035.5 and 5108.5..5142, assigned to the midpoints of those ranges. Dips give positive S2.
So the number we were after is -1.0 A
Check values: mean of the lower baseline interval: 17.5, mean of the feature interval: 19.3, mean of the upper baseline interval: 18.8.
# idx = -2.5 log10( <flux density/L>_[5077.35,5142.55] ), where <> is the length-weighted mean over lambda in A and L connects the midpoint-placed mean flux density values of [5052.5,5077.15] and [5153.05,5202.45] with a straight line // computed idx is -0.033 mag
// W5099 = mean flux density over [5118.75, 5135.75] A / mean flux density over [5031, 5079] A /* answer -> 1.02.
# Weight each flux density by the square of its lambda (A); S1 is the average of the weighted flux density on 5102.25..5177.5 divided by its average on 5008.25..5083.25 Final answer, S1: 1.0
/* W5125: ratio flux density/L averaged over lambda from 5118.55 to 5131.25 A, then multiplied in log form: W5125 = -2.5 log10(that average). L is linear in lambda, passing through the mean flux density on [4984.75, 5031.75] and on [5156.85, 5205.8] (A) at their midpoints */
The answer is -0.07 mag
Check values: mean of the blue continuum 17.9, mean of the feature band 18.4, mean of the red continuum 16.9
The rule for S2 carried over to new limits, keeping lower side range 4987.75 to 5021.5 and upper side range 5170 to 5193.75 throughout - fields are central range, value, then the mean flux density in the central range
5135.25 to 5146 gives -1.2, 18.6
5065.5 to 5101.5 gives -1.6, 17.9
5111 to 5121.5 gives -1.6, 19.5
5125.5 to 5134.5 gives -0.5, 17.6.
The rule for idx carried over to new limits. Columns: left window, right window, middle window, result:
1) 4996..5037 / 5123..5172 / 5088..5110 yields -0.07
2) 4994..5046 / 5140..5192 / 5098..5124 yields -0.13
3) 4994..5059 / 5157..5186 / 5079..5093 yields -0.03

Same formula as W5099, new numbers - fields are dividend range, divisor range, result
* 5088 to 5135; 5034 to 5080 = 1.03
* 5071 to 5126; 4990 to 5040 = 1.04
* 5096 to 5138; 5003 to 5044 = 1.08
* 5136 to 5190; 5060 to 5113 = 0.92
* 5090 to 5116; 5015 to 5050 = 1.08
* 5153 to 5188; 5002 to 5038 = 0.93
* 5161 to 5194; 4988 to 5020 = 0.90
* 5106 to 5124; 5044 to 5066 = 1.04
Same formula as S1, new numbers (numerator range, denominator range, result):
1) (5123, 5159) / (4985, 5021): 1.07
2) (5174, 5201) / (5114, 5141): 0.93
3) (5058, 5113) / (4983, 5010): 1.03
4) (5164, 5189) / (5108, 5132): 0.87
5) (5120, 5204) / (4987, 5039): 1.04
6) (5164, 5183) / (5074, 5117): 0.89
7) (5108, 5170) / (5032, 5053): 1.06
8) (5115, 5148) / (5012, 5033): 1.13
